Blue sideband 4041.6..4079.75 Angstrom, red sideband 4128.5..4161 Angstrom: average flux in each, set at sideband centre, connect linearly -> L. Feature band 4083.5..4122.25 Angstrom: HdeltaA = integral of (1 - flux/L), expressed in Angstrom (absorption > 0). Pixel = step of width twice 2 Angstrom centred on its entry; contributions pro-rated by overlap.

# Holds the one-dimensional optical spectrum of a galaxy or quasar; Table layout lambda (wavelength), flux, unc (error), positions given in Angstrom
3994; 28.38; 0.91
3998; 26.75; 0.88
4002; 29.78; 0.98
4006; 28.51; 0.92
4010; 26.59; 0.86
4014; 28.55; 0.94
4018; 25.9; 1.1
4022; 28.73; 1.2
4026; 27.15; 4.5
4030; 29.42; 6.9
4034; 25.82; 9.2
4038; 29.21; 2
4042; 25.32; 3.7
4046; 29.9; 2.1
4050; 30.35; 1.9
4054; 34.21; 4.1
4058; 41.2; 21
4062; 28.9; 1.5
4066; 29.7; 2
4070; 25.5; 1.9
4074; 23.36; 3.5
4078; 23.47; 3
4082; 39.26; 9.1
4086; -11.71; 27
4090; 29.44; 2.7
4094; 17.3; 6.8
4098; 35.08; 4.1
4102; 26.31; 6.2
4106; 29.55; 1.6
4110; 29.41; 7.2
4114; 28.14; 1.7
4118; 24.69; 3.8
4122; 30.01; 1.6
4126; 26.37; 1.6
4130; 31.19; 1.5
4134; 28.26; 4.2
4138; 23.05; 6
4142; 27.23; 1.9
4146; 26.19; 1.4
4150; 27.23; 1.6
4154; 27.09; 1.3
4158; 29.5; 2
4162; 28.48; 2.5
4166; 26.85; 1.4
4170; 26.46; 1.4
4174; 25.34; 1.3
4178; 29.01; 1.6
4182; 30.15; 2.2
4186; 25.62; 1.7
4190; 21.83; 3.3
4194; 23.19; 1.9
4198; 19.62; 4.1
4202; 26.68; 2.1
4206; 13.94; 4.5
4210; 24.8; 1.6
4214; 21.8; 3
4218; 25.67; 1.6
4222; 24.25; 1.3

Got 6.3 Angstrom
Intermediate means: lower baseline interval 29.4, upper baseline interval 27.4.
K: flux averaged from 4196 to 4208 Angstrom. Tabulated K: 20.1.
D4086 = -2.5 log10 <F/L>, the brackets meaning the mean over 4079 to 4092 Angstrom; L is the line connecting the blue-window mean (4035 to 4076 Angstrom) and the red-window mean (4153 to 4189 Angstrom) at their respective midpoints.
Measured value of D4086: 0.44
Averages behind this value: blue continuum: 29.7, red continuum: 27.5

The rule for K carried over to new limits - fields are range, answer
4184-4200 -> 22.6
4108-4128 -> 27.7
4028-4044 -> 27.4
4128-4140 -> 27.5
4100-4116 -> 28.4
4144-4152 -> 26.7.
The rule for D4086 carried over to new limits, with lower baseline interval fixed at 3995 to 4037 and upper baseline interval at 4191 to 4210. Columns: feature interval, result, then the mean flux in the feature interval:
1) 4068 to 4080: 0.071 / 24.1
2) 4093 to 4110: -0.130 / 27.9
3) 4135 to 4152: -0.121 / 26.1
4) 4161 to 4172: -0.203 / 27.2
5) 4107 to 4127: -0.152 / 27.9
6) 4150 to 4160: -0.221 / 28.1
